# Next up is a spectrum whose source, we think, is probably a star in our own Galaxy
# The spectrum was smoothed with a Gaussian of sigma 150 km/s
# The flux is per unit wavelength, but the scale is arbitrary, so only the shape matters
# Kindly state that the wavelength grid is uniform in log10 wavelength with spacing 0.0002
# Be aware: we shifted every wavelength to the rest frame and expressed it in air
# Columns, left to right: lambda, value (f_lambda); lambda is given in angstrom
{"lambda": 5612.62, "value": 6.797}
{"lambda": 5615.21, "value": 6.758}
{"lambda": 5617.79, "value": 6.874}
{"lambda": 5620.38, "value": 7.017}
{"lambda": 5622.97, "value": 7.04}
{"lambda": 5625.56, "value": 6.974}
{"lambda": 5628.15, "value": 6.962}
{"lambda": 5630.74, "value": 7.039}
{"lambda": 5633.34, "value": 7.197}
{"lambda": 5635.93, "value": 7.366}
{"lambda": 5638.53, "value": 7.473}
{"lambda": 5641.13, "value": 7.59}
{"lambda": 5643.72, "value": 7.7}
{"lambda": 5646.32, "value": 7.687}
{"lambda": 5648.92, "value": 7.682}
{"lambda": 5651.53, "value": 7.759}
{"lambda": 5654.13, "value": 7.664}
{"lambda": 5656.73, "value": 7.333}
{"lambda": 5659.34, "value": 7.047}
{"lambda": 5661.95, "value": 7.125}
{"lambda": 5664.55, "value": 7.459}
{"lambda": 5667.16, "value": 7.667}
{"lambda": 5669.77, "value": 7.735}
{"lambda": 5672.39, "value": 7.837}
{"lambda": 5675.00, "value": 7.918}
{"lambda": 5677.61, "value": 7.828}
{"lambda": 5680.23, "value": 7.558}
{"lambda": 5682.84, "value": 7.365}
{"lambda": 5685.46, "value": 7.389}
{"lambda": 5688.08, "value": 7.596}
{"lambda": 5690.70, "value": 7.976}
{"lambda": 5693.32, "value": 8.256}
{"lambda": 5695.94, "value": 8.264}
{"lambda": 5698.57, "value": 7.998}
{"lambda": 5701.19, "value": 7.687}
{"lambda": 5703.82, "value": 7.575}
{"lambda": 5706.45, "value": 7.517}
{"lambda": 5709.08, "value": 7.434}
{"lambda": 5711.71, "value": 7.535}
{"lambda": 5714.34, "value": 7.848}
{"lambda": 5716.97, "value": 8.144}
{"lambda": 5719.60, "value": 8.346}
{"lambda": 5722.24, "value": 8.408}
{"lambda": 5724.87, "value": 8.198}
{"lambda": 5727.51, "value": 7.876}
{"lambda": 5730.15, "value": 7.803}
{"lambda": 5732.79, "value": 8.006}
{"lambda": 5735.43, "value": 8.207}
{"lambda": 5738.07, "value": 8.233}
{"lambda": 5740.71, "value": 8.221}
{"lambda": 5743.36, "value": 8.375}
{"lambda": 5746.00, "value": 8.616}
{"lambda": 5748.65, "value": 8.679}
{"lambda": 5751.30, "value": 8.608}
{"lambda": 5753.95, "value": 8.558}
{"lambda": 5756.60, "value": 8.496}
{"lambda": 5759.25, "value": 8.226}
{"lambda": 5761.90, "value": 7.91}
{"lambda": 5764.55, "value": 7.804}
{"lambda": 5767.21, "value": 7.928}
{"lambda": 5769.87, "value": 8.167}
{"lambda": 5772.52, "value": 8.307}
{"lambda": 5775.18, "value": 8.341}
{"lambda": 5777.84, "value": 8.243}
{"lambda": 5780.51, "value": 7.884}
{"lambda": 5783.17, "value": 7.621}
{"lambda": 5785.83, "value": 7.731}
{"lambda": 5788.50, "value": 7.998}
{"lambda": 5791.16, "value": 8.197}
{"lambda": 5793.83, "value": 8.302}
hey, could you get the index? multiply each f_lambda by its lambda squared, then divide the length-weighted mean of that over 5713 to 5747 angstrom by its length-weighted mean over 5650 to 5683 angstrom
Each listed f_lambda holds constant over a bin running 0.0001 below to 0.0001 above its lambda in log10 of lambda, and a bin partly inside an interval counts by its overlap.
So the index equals 1.1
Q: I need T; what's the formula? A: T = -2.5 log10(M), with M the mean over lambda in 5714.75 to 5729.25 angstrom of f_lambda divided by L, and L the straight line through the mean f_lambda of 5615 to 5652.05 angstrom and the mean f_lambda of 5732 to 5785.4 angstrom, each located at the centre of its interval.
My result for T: -0.03 mag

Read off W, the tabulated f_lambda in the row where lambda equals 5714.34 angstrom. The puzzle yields 7.848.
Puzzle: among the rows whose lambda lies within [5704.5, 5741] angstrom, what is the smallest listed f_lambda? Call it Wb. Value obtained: 7.434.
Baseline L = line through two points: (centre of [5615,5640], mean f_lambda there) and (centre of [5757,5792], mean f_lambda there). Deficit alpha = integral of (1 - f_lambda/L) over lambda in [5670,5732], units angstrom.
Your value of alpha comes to -2.3 angstrom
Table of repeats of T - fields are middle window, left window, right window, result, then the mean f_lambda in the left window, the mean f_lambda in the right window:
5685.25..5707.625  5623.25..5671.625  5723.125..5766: 0.00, 7.41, 8.24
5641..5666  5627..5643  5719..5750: -0.01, 7.29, 8.24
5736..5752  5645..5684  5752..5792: -0.06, 7.58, 8.1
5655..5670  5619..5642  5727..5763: 0.02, 7.17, 8.28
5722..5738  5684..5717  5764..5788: -0.03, 7.77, 8.01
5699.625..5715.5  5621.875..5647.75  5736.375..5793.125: 0.03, 7.31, 8.2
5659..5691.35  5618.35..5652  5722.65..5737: 0.01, 7.32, 8.05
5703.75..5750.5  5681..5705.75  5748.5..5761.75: 0.01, 7.78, 8.45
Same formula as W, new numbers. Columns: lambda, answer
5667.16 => 7.667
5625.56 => 6.974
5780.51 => 7.884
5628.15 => 6.962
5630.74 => 7.039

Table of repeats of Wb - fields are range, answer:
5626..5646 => 6.962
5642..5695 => 7.047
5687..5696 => 7.596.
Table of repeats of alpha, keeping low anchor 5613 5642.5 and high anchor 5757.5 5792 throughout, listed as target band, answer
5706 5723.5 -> -0.6 angstrom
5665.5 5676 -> -0.6 angstrom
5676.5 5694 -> -0.5 angstrom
